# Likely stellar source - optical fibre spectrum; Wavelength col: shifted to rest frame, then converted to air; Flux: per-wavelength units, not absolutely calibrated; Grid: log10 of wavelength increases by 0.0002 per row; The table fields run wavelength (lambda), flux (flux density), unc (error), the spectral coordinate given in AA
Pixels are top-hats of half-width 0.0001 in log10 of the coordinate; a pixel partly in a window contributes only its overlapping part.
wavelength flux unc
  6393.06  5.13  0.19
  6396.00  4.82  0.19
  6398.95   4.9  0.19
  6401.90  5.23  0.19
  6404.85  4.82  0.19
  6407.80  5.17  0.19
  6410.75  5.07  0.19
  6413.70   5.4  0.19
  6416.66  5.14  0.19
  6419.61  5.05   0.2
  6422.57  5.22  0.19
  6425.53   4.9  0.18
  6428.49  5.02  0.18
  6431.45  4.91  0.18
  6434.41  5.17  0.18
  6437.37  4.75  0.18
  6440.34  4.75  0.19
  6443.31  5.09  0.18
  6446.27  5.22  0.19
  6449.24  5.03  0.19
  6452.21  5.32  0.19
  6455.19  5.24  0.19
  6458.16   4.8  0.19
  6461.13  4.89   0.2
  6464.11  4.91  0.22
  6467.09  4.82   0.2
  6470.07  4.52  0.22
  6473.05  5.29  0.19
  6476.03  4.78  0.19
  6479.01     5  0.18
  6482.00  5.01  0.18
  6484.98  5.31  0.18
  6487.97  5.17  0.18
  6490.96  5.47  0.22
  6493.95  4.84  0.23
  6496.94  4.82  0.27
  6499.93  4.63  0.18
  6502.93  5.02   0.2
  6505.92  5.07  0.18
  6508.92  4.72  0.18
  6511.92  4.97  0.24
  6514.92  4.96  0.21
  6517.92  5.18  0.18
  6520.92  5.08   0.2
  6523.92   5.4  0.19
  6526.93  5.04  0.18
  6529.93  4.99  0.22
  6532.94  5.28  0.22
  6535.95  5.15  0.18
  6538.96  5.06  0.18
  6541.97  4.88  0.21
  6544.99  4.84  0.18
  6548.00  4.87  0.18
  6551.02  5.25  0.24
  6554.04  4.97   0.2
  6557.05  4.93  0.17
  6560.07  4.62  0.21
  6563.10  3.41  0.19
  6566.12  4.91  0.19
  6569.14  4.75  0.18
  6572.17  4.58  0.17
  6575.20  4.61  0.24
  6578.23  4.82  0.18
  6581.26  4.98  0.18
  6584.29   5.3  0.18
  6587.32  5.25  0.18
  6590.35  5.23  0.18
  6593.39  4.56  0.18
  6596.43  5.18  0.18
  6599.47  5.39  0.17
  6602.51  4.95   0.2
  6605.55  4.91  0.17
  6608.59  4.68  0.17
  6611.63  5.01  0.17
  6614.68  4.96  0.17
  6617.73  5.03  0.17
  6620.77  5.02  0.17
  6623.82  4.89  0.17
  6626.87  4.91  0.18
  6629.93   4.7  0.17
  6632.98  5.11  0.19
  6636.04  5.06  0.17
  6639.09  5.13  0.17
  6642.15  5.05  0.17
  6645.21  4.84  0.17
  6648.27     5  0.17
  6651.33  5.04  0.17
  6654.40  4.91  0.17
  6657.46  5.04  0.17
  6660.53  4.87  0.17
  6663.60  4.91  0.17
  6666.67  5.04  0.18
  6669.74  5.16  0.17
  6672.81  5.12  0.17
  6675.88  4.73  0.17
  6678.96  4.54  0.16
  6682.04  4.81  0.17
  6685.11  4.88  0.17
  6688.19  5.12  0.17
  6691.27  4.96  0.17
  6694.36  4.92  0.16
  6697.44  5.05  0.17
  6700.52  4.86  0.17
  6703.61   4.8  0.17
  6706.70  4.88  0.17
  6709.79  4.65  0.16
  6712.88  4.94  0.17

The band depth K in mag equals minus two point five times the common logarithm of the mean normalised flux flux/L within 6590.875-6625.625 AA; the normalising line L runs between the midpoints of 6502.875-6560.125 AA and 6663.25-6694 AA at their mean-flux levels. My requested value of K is 0.001 mag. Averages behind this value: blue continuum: 5.02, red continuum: 4.93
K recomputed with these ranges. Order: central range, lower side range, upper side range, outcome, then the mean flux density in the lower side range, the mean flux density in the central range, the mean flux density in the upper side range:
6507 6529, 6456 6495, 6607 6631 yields -0.02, 4.99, 5.05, 4.9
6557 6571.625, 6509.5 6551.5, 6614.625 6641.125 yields 0.12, 5.06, 4.49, 4.98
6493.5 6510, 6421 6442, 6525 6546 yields 0.04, 4.96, 4.85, 5.04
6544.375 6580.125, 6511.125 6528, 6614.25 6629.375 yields 0.07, 5.11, 4.71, 4.94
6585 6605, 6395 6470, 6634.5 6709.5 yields -0.03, 5.02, 5.09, 4.94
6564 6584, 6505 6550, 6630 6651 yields 0.06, 5.03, 4.77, 5.01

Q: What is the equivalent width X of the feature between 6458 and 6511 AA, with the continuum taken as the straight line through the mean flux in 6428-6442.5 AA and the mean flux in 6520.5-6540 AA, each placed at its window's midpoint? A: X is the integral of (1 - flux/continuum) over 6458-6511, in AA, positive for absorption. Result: 0.9 AA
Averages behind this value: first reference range 4.92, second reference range 5.15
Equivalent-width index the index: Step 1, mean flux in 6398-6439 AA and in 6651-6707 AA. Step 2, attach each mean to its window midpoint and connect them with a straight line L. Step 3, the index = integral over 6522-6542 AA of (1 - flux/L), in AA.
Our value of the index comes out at -0.5 AA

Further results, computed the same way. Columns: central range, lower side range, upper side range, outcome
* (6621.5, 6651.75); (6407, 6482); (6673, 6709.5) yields -0.4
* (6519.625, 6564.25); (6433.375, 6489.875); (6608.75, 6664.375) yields 0.5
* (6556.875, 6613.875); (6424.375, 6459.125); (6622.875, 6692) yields 1.5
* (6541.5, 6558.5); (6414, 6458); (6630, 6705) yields 0.2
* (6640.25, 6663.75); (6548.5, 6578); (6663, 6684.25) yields -0.5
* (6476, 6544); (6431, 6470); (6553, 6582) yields -3.3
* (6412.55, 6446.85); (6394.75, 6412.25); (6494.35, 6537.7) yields -0.3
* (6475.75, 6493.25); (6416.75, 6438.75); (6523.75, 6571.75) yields -0.7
